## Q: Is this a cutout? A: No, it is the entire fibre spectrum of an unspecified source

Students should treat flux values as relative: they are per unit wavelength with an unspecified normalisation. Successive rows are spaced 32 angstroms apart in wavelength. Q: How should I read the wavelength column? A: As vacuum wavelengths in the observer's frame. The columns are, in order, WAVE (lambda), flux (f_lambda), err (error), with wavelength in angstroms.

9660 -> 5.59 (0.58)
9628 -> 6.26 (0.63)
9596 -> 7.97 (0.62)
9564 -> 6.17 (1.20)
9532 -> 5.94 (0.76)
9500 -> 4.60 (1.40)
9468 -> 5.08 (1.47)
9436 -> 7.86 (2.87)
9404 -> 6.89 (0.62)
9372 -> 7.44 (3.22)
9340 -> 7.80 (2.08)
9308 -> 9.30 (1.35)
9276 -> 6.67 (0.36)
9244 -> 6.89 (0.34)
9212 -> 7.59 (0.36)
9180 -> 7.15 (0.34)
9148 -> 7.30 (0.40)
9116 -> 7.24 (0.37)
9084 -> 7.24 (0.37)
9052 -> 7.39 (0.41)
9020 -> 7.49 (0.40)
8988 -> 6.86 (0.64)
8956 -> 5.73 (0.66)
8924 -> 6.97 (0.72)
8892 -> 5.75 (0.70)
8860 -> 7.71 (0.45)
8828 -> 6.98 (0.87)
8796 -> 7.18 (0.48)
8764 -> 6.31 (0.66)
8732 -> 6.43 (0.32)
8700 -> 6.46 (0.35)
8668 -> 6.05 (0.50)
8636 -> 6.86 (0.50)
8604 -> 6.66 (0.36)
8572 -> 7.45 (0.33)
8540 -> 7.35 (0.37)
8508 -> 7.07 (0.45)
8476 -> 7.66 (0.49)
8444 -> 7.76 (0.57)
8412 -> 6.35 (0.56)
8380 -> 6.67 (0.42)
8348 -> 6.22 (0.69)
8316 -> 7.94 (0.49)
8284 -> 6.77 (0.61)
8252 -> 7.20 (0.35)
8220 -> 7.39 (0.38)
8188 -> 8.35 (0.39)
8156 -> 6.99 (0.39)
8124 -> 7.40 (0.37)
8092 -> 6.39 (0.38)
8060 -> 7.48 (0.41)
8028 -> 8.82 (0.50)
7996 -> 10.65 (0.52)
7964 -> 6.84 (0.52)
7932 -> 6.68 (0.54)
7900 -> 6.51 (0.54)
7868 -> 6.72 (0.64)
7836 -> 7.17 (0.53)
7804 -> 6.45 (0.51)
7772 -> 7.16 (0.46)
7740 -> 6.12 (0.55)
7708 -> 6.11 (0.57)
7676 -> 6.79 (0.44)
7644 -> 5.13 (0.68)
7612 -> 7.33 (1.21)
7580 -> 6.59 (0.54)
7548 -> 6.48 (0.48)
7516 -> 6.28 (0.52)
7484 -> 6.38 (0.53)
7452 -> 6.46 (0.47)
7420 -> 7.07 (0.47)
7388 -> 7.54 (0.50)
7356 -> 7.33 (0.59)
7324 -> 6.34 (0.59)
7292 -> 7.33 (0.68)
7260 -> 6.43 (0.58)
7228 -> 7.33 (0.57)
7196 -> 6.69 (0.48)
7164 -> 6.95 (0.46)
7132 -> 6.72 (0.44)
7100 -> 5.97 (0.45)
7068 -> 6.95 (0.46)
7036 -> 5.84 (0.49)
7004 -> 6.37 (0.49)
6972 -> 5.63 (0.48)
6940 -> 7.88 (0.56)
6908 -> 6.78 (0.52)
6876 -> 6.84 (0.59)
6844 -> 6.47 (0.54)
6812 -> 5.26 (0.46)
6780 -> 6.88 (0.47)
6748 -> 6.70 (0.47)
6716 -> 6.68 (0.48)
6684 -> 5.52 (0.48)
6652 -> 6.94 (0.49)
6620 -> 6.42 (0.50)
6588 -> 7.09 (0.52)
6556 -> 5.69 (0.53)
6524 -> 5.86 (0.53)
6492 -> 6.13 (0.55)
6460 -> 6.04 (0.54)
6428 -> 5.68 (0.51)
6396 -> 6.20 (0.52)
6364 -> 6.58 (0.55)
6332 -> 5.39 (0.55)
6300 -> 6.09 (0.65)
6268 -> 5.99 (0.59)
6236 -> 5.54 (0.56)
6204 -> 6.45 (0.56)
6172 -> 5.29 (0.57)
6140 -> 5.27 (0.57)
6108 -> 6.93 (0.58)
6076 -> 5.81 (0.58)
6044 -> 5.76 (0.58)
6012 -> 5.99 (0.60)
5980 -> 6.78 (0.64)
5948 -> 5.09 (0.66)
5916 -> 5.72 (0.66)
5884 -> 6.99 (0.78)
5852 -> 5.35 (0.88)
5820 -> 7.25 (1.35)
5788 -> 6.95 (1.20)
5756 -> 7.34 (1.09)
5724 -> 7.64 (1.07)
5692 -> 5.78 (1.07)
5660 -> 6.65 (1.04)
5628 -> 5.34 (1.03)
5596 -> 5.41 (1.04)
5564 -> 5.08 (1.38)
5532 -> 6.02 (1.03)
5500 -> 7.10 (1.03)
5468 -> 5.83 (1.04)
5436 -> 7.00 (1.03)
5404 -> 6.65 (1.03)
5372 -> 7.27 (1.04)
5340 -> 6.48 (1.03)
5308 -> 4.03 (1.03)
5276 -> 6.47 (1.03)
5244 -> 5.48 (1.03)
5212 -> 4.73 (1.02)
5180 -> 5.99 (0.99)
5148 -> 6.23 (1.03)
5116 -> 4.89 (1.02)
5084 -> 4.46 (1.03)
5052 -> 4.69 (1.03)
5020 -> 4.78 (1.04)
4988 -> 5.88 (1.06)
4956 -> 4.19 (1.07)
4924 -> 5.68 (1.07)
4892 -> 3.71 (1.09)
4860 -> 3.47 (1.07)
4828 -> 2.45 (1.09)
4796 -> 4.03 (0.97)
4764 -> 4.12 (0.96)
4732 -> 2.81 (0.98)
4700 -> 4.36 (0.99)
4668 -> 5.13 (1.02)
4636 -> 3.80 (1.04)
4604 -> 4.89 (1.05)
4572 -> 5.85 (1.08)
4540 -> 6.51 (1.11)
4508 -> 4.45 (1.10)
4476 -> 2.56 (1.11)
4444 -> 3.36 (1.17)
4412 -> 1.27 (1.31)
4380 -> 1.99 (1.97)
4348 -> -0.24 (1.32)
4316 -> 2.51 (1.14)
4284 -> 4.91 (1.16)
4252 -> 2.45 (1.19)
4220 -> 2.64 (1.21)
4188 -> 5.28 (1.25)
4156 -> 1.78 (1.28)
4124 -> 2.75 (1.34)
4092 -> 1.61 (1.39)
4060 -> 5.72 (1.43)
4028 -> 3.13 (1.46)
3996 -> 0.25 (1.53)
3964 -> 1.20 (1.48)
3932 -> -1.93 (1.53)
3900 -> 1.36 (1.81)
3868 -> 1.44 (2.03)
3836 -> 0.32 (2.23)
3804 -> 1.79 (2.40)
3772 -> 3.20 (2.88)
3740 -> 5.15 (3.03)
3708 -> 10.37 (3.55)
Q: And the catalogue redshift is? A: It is 0.22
